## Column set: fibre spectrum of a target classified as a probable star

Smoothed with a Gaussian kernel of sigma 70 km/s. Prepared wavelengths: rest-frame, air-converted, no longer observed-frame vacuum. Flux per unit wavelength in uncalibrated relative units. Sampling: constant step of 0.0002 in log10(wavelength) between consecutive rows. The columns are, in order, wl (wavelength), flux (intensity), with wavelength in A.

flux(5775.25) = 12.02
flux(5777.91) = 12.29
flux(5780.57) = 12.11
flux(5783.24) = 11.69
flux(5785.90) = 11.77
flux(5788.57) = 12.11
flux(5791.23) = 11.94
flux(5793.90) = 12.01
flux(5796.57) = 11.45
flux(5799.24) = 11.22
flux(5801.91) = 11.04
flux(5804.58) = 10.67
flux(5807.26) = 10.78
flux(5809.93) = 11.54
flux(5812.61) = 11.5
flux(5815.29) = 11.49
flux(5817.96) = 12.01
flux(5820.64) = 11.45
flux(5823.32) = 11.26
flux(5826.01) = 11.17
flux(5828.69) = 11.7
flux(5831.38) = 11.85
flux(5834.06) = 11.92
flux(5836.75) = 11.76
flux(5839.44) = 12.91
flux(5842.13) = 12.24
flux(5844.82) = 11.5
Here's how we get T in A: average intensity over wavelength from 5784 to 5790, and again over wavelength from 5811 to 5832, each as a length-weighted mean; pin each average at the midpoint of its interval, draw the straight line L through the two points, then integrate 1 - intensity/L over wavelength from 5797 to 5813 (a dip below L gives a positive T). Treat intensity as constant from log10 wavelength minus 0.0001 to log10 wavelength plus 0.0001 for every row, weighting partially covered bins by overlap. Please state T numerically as 0.8 A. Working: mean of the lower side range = 11.9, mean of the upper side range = 11.5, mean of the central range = 11.1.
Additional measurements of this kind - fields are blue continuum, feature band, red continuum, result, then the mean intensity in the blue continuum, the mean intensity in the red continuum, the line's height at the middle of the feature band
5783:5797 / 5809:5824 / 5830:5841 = 0.6 A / 11.9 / 12.1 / 12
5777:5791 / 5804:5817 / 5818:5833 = 0.5 A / 12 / 11.5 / 11.7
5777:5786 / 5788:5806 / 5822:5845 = 0.7 A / 12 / 11.8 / 11.9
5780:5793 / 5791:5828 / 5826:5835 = 1.4 A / 11.9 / 11.7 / 11.8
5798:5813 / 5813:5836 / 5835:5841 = 0.4 A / 11.1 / 12.3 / 11.8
